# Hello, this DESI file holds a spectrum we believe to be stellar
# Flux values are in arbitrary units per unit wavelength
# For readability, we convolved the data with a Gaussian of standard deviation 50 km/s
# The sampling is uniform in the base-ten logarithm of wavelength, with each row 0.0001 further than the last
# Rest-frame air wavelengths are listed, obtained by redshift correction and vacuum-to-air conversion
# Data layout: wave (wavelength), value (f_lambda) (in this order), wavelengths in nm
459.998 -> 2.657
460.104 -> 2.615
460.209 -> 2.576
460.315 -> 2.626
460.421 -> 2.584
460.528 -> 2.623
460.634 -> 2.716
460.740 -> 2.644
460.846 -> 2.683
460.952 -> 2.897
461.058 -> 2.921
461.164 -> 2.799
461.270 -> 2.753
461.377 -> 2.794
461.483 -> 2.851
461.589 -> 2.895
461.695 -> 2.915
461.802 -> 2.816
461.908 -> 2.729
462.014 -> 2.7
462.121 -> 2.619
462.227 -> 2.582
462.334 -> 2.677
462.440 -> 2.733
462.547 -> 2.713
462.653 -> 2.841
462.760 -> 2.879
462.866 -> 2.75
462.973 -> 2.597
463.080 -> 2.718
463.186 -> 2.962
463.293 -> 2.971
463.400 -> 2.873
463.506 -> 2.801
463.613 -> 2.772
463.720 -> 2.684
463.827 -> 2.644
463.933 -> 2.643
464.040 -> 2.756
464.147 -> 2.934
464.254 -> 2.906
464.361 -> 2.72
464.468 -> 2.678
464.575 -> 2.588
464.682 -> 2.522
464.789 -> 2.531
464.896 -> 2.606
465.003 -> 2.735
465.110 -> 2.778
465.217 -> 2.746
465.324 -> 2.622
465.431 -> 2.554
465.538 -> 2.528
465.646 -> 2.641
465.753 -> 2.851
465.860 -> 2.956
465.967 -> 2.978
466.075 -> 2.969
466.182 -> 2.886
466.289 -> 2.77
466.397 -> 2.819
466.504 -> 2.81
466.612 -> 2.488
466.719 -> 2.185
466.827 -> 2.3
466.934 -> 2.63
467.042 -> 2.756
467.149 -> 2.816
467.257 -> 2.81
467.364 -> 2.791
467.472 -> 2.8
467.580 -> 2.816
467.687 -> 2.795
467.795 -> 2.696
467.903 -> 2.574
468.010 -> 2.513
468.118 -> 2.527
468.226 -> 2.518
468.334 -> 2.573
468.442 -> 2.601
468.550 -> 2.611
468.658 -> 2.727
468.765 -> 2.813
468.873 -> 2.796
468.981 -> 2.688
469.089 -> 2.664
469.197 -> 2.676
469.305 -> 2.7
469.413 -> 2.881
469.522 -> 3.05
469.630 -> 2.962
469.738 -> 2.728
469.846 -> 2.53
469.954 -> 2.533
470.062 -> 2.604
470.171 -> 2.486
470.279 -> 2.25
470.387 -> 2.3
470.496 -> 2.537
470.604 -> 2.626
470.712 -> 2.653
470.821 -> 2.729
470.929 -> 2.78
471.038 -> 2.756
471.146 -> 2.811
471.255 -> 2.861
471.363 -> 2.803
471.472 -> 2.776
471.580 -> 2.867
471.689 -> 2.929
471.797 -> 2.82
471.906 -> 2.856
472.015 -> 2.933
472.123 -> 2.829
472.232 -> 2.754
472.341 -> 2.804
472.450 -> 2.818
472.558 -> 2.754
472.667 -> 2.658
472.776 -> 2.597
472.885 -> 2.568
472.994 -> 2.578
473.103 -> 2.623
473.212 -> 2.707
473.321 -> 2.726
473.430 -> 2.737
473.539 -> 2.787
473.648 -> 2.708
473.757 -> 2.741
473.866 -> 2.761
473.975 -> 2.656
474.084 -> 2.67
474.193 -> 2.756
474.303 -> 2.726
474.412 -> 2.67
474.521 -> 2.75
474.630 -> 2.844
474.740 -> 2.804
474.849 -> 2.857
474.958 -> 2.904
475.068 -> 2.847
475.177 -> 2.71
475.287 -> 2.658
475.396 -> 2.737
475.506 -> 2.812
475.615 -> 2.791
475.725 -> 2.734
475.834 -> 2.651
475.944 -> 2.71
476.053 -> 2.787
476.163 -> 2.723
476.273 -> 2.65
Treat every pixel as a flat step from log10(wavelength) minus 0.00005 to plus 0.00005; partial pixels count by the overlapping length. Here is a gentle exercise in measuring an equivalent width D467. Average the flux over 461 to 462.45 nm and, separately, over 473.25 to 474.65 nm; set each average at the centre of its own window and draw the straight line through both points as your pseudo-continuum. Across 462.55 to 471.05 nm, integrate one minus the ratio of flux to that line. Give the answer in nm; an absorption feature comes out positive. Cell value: 0.173 nm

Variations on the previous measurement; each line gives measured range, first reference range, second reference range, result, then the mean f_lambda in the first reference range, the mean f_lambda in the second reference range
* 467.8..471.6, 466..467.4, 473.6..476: 0.07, 2.7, 2.75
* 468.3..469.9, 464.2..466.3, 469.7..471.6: -0.04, 2.73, 2.64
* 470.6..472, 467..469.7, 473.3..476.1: -0.03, 2.73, 2.75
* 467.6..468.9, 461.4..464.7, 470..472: 0.03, 2.76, 2.69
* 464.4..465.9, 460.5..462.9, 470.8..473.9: 0.05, 2.76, 2.76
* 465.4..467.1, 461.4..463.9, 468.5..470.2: 0.03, 2.77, 2.72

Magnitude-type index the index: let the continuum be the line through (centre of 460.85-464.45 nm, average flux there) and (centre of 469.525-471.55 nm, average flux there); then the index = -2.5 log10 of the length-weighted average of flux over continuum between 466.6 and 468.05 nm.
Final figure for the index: 0.03 mag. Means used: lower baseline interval 2.78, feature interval 2.65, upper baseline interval 2.66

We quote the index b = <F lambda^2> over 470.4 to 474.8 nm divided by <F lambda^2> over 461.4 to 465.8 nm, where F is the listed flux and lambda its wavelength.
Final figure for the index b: 1.04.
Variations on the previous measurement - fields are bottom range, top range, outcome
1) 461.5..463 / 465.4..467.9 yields 1.01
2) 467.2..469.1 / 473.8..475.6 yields 1.06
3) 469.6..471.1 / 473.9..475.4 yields 1.08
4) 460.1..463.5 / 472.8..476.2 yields 1.05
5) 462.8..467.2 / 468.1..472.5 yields 1.02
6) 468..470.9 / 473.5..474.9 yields 1.06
